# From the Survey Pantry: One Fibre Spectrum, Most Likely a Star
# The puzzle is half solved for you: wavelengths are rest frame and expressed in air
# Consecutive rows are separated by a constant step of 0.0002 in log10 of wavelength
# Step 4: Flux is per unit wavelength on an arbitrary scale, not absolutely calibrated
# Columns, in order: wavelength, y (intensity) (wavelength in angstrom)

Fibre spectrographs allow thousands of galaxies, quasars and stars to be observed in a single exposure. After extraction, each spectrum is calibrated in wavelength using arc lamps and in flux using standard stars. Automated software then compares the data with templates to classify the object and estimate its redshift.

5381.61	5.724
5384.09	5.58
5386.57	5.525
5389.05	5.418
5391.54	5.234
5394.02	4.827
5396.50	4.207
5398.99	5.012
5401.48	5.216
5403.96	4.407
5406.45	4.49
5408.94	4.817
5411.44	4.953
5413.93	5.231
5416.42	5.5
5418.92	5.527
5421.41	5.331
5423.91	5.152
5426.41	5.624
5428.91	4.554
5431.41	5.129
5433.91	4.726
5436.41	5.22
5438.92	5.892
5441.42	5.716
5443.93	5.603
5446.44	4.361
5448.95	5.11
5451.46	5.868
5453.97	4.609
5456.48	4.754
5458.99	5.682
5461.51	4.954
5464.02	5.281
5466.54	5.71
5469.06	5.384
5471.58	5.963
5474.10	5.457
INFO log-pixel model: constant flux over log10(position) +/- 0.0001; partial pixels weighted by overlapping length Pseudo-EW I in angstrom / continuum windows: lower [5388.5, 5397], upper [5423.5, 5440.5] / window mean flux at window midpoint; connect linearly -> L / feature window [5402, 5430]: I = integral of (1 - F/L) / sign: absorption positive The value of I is 0.2 angstrom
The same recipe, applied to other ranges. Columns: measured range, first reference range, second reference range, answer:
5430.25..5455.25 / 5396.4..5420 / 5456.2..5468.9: -0.1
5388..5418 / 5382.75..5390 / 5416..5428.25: 2.8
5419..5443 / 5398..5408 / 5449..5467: -1.3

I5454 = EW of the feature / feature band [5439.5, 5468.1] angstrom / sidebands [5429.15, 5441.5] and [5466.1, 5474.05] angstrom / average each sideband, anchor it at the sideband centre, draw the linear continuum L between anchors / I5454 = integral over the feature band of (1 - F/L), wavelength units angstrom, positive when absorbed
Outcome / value 1.0 angstrom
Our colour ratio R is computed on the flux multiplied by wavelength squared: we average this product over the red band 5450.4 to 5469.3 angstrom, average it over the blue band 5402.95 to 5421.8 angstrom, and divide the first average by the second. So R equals 1.07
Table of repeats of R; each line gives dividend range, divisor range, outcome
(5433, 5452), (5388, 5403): 1.09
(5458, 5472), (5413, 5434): 1.06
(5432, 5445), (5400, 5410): 1.16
